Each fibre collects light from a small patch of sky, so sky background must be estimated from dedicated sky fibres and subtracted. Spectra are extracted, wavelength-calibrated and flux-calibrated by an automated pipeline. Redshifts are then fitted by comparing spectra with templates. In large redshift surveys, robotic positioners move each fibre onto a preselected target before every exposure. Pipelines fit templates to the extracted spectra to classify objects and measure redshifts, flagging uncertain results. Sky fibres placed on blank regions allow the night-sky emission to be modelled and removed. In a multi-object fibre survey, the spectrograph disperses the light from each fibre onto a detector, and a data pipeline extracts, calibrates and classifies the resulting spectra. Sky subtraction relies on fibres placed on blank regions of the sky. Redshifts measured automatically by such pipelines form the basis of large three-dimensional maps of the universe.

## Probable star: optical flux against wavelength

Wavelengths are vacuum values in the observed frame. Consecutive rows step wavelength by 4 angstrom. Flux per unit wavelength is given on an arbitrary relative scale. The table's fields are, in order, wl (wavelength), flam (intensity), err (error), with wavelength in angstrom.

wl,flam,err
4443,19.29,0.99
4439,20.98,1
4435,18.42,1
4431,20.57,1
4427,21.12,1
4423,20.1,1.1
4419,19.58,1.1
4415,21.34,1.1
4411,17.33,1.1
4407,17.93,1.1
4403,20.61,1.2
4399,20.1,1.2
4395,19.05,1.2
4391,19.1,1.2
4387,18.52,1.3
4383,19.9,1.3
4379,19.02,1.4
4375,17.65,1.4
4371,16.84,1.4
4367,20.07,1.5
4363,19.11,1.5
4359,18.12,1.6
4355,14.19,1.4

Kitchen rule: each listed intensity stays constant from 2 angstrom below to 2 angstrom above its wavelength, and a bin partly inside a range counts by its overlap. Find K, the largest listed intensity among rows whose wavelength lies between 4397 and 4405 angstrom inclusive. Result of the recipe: 20.61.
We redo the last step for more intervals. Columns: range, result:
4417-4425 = 20.1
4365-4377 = 20.07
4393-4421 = 21.34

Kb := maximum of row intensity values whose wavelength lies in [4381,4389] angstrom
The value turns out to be 19.9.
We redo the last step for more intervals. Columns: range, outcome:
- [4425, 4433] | 21.12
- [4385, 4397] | 19.1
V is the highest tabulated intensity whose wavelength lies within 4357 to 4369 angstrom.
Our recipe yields 20.07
